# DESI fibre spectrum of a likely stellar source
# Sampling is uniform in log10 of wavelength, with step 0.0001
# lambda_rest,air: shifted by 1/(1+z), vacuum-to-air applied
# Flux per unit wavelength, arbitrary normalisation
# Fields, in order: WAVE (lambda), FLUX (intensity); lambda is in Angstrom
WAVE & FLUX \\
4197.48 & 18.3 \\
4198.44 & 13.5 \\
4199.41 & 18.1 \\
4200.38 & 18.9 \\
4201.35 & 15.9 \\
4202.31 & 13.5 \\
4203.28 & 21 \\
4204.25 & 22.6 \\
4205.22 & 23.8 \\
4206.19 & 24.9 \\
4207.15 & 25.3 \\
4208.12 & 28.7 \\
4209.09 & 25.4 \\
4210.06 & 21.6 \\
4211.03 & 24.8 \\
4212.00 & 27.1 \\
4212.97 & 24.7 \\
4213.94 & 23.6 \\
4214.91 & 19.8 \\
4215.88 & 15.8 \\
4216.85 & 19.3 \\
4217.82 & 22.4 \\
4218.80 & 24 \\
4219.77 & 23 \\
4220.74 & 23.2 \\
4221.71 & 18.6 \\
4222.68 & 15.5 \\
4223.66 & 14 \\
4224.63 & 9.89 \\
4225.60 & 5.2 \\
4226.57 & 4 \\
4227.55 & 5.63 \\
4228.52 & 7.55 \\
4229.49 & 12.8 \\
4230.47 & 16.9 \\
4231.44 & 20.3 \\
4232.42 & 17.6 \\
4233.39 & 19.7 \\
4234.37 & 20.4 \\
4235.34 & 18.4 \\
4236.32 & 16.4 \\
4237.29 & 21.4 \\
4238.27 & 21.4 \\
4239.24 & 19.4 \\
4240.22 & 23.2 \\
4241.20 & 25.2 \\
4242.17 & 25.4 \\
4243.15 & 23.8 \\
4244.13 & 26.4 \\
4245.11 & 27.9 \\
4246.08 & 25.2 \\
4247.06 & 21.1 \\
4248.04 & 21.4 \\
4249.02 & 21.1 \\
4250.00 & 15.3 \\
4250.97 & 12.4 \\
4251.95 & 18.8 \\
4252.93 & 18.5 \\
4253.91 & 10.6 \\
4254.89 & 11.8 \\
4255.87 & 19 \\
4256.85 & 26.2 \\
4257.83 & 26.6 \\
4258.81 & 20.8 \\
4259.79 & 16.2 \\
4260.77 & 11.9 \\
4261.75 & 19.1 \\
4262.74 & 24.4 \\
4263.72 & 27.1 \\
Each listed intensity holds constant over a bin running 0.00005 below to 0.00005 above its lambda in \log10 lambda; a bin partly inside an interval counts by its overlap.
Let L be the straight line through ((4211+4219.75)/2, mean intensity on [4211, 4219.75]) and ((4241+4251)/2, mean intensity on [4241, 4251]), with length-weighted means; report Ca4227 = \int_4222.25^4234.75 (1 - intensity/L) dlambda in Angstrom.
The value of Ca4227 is 5.3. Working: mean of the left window 22.3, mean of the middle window 13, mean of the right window 22.7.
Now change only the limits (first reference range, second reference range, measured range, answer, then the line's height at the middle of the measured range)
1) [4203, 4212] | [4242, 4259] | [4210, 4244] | 6.0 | 22.7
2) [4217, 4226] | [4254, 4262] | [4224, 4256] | 0.7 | 18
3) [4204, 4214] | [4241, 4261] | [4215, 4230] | 5.5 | 23.4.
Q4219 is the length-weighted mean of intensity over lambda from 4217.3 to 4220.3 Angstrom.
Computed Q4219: 23.1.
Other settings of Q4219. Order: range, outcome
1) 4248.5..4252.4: 16.9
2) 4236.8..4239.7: 20.8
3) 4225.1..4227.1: 4.66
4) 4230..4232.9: 18.3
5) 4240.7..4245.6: 25.7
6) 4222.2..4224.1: 14.7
